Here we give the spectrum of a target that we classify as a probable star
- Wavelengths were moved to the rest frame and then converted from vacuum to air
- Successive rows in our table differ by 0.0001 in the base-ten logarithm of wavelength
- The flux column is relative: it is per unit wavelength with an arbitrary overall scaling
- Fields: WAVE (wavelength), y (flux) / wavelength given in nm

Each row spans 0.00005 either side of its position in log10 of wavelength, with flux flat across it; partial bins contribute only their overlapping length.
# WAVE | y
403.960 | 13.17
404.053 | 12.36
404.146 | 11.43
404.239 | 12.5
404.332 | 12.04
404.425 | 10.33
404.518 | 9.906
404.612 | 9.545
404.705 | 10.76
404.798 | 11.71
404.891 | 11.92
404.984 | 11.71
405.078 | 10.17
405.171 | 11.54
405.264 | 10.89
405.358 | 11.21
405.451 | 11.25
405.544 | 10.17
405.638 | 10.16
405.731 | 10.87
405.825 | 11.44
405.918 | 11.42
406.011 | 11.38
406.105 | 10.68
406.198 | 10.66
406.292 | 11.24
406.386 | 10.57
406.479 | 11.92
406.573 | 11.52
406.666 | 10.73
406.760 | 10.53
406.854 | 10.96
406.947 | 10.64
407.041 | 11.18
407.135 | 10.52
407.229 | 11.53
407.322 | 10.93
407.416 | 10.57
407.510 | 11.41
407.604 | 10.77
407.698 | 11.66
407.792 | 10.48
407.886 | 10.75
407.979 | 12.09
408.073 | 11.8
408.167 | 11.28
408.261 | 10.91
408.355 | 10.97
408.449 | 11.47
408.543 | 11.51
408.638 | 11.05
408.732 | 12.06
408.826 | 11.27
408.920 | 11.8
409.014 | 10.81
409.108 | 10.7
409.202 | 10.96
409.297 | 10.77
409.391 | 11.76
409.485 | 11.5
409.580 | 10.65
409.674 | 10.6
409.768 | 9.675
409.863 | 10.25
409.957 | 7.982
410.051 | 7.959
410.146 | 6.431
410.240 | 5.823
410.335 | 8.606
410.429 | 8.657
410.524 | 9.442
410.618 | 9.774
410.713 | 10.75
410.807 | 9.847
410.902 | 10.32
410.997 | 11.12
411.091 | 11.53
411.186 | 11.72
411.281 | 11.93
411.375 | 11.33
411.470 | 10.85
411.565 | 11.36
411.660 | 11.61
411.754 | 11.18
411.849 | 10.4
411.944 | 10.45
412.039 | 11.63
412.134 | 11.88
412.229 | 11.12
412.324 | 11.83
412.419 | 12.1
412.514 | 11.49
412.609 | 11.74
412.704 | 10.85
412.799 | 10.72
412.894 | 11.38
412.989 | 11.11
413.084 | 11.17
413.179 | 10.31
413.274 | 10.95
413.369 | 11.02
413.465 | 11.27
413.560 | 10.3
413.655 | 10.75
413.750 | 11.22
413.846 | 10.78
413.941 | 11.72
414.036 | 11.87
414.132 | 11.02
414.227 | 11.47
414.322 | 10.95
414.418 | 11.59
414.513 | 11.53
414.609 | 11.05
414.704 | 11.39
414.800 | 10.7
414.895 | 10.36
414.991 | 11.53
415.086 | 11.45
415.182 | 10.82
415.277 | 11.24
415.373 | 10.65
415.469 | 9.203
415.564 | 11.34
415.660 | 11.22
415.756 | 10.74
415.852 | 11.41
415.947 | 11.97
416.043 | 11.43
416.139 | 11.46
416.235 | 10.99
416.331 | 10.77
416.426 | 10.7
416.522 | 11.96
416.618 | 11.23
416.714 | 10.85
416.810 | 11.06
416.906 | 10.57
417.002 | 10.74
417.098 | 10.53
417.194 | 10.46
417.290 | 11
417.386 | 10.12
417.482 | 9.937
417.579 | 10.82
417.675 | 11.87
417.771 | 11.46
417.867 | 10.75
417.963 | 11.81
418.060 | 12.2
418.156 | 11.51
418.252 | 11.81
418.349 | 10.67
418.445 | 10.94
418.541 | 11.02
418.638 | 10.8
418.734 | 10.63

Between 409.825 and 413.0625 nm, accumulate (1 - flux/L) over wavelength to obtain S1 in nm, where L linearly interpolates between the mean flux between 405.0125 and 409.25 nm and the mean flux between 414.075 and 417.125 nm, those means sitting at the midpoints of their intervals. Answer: 0.18 nm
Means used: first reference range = 11.1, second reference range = 11.1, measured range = 10.5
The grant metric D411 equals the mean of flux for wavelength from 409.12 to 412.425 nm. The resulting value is 10.4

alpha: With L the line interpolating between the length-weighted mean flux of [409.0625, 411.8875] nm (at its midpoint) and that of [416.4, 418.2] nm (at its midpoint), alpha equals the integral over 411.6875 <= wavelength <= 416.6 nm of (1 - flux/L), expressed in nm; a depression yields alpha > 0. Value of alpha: -0.23 nm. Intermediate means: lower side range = 10.2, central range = 11.1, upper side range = 11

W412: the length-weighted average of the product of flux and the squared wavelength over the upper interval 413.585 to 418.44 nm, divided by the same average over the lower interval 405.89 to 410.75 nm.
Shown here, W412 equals 1.09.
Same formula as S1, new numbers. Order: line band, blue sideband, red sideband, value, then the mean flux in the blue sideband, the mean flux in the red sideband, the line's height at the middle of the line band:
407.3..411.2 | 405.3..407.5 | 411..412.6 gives 0.250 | 11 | 11.4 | 11.2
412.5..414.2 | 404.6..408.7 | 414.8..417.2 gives -0.011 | 11.1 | 11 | 11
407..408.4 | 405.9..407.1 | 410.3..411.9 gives -0.027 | 11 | 10.6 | 10.9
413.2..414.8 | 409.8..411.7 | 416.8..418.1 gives -0.119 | 9.85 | 10.9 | 10.4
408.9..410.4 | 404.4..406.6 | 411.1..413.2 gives 0.195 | 11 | 11.3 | 11.2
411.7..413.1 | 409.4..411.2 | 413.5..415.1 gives -0.114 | 9.62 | 11.2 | 10.4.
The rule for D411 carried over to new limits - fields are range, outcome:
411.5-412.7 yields 11.4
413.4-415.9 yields 11.1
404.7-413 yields 10.8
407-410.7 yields 10.5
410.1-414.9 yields 10.8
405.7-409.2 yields 11.1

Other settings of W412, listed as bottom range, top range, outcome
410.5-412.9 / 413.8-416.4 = 1.02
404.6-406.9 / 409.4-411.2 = 0.89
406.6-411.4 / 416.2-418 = 1.07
